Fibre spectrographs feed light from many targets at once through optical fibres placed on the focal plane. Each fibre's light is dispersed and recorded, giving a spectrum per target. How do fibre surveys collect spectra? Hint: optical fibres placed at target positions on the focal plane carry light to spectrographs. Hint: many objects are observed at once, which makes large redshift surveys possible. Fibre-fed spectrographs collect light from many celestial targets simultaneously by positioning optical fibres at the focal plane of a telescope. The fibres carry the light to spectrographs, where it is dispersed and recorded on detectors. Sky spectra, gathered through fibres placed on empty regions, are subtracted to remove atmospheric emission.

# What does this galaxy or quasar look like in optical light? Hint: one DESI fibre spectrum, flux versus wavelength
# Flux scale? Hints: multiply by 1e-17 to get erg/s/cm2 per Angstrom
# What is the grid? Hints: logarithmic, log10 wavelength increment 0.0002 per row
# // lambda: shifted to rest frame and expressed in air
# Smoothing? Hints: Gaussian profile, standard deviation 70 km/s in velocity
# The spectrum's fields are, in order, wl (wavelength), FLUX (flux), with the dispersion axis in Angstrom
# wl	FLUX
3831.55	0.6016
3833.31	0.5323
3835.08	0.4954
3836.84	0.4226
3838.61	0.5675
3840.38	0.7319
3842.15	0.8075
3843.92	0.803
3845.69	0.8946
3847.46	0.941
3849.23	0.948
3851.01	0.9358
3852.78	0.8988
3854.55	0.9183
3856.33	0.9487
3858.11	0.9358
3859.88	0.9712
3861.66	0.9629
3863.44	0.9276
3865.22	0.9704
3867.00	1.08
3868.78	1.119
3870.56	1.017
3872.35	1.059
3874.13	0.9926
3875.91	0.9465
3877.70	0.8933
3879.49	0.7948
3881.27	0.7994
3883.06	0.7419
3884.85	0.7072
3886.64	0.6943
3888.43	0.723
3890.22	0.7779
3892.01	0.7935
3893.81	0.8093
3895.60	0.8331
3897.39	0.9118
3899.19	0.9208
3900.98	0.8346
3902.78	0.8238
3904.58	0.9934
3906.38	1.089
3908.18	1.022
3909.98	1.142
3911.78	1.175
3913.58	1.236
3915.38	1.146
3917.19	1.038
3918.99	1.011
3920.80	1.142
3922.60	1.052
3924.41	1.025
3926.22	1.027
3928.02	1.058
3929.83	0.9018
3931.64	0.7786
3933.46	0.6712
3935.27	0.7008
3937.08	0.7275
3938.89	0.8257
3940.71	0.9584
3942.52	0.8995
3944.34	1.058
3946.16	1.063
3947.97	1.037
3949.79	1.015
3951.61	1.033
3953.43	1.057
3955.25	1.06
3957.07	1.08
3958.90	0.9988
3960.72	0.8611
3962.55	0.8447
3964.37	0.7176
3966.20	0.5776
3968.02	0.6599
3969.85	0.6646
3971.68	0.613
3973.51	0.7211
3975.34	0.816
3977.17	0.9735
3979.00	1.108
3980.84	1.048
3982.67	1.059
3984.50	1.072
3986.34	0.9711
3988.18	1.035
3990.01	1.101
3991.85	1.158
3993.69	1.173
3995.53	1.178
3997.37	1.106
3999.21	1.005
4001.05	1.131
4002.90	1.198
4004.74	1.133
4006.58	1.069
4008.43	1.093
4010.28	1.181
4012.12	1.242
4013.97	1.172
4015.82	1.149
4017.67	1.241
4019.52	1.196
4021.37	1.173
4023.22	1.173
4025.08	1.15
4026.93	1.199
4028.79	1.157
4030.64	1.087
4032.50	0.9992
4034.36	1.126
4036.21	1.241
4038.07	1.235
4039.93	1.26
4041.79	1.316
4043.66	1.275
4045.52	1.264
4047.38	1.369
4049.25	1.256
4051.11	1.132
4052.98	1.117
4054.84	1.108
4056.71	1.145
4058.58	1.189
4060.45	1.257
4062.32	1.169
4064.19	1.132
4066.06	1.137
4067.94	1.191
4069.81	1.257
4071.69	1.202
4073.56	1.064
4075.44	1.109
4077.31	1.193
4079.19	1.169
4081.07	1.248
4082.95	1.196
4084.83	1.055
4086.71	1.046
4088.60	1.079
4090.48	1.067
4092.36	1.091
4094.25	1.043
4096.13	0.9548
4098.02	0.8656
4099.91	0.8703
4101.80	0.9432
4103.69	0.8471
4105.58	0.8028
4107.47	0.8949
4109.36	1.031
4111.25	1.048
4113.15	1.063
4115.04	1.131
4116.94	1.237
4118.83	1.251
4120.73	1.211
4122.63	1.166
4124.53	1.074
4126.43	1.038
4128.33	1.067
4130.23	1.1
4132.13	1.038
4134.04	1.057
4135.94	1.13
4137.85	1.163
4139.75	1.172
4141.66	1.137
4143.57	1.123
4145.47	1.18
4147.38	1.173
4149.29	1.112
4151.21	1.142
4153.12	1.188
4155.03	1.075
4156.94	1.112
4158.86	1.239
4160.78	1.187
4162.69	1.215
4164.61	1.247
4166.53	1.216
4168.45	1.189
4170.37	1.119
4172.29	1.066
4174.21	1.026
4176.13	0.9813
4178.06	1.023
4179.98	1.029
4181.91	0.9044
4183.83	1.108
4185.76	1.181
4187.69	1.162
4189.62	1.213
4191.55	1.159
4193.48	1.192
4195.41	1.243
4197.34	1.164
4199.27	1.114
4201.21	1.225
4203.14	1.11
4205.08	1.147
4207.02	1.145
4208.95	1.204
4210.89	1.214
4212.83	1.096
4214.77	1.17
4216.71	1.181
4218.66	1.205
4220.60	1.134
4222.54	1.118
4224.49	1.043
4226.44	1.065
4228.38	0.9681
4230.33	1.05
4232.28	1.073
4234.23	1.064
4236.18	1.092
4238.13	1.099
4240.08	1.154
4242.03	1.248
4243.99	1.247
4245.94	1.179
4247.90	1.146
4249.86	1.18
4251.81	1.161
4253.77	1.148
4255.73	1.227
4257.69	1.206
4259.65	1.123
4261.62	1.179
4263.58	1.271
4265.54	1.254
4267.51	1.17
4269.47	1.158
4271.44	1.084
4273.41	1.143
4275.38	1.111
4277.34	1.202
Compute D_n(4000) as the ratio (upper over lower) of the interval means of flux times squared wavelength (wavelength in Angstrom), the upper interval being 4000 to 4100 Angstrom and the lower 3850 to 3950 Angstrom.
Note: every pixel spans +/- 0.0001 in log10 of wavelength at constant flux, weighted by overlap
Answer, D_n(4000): 1.33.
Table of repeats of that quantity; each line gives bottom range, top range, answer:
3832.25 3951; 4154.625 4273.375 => 1.48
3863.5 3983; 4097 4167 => 1.32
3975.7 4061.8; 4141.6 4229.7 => 1.07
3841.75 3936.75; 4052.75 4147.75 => 1.31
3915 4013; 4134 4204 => 1.29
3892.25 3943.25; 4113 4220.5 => 1.35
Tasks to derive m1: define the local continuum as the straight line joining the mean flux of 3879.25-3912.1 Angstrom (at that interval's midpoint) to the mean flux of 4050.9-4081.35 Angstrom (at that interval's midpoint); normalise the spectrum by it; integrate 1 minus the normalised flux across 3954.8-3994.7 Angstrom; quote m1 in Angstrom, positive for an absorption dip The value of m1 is 3.4 Angstrom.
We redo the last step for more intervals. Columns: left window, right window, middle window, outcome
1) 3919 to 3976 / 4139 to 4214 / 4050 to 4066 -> -2.25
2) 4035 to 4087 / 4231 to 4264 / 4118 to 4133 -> 0.81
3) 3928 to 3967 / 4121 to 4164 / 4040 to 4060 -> -3.83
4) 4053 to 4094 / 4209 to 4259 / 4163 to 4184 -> 1.04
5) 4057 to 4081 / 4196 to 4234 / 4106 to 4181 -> 2.18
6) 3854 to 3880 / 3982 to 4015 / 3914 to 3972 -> 7.28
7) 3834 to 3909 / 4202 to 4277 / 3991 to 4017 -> -4.70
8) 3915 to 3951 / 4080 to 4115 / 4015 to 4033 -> -3.10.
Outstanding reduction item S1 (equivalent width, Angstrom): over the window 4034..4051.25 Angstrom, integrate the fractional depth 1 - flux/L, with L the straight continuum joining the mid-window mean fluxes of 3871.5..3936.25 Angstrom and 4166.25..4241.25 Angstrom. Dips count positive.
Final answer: -4.1 Angstrom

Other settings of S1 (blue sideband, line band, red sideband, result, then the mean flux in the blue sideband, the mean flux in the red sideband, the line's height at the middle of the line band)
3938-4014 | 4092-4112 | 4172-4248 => 2.3 Angstrom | 0.993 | 1.12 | 1.06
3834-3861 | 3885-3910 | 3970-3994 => 0.1 Angstrom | 0.814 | 0.973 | 0.873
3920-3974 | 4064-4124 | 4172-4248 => -3.4 Angstrom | 0.895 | 1.12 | 1.02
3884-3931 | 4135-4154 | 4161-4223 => -0.7 Angstrom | 0.957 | 1.14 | 1.11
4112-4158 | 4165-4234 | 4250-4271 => 2.3 Angstrom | 1.13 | 1.19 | 1.16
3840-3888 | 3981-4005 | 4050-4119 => -2.0 Angstrom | 0.905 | 1.09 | 1.01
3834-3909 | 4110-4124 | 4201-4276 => -1.3 Angstrom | 0.867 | 1.15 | 1.05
